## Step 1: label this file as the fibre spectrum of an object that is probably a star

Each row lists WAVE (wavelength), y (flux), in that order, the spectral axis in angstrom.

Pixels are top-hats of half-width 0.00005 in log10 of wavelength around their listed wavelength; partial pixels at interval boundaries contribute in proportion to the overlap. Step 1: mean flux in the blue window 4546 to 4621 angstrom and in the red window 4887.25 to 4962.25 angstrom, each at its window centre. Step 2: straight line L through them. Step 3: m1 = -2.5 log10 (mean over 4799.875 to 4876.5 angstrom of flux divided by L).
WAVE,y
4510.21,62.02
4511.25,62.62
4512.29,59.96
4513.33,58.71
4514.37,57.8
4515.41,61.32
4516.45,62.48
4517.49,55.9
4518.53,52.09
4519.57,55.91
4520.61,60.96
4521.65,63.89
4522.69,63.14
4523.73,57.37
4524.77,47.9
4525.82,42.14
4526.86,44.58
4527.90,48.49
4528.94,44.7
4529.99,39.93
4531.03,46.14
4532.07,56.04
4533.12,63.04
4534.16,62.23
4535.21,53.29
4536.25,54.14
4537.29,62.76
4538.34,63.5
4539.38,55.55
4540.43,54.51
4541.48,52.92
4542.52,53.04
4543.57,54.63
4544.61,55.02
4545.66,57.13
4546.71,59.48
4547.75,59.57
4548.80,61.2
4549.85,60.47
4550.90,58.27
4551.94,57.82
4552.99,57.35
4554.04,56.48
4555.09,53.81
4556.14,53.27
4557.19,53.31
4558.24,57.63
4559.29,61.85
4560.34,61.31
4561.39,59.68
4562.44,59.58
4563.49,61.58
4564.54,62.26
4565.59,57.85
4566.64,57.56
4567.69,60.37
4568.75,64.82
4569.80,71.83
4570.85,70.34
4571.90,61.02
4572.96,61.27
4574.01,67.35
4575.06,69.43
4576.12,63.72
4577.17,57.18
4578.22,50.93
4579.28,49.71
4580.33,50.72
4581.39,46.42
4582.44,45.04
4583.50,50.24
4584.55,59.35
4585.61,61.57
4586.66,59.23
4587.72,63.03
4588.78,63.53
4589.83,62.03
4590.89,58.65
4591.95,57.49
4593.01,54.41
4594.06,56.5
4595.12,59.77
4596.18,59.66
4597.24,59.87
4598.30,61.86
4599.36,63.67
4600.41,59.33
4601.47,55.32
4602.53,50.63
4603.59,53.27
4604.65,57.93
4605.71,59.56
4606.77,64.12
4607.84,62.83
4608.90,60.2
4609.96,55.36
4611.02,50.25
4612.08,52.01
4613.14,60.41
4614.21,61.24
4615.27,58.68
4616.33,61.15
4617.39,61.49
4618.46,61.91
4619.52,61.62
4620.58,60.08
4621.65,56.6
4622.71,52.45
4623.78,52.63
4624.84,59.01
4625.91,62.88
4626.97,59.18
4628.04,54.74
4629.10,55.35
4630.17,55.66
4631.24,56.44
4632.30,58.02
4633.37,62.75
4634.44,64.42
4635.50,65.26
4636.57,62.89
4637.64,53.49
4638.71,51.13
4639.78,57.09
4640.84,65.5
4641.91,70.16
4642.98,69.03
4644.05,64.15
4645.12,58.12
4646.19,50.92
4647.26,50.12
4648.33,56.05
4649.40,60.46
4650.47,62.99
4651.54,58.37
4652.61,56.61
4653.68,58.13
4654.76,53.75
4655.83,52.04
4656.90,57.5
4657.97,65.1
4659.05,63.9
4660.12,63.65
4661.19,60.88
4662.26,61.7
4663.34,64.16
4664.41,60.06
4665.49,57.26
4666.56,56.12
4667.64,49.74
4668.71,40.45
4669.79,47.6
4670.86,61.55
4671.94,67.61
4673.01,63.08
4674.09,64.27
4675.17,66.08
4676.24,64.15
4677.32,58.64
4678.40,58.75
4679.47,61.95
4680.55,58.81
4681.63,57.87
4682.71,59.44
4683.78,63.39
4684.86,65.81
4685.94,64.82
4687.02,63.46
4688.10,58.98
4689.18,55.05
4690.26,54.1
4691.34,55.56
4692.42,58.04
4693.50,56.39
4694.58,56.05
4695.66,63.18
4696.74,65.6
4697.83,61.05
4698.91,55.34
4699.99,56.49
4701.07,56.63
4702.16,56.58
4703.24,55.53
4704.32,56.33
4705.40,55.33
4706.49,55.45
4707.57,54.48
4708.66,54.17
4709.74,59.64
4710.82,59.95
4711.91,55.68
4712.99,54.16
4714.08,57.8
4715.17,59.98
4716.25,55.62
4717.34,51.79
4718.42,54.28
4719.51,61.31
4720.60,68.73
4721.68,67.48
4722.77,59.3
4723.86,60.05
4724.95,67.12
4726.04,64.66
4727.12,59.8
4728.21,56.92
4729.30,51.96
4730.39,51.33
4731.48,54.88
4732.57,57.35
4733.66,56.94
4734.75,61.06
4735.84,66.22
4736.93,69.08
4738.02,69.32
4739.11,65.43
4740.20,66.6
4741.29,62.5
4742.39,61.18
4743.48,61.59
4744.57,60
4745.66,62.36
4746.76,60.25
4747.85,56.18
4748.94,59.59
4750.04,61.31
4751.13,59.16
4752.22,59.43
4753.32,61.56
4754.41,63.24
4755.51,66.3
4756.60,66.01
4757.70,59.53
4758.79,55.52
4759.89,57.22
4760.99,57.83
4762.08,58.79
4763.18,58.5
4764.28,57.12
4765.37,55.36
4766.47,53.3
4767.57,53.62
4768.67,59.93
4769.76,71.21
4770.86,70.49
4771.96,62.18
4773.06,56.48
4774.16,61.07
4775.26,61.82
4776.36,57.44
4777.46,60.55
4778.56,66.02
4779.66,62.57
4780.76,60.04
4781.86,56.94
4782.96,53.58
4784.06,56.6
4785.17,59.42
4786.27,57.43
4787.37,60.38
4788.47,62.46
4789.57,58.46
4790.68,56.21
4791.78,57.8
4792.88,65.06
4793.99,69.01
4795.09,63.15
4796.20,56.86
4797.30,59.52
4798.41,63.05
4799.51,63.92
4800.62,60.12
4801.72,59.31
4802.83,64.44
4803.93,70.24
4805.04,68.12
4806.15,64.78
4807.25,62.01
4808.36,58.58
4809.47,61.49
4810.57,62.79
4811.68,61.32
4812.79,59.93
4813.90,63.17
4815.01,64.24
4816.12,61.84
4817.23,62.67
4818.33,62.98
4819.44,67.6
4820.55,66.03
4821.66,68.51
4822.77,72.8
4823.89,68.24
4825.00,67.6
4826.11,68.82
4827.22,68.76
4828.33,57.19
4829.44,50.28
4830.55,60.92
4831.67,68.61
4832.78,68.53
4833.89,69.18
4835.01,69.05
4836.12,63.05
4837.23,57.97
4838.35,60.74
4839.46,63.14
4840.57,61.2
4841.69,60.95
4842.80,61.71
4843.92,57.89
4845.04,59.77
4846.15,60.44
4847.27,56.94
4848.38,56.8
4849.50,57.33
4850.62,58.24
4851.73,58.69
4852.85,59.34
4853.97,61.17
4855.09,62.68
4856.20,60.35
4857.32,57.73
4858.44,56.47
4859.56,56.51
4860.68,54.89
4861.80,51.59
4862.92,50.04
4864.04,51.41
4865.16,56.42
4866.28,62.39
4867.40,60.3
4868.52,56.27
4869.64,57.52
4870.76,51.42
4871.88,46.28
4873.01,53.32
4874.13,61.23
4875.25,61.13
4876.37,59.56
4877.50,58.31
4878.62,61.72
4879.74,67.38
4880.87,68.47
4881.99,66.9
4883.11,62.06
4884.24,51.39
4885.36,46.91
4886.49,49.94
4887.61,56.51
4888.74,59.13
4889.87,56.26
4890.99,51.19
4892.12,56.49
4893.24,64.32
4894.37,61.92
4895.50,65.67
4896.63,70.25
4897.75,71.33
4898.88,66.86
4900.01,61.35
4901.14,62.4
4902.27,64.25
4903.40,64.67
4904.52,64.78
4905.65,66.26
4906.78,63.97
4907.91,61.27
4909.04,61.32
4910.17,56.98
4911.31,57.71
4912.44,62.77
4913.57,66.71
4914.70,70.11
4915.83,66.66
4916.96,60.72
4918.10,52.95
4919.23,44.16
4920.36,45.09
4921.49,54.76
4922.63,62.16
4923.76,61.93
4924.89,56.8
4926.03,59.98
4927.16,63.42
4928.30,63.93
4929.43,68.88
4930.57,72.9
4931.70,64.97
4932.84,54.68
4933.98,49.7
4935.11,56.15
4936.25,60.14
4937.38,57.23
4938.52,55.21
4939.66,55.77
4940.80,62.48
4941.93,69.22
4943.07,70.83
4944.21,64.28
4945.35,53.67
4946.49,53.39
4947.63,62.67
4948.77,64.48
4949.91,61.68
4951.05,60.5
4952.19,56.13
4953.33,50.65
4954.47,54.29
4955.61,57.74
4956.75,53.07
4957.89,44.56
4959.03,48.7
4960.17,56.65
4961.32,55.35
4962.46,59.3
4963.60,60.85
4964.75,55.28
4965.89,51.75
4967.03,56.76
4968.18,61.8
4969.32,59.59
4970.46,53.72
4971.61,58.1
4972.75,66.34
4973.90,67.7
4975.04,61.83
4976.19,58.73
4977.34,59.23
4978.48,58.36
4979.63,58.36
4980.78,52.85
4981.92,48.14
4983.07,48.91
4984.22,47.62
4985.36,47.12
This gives -0.02 mag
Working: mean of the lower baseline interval 58.9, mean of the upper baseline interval 59.9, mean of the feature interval 60.9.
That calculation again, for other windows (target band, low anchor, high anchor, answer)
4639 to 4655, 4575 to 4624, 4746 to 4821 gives -0.016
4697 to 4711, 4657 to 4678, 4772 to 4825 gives 0.067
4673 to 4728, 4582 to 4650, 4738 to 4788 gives 0.006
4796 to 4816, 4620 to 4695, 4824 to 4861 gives -0.032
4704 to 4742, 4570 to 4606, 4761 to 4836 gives 0.023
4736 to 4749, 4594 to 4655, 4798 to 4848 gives -0.028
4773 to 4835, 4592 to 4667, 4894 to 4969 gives -0.055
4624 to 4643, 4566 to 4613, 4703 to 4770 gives -0.017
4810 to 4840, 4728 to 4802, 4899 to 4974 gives -0.074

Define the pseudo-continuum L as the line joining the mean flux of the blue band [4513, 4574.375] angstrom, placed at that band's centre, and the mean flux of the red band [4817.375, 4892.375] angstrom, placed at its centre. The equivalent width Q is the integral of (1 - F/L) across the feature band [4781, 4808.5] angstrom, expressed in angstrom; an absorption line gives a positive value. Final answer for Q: -0.8 angstrom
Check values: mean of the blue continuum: 57.4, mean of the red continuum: 59.9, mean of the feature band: 61.1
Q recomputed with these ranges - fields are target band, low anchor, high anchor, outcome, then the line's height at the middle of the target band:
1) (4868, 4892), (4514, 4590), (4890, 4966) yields 0.9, 59.5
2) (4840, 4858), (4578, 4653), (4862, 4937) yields 0.0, 59.4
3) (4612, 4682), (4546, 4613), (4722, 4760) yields 0.6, 59.6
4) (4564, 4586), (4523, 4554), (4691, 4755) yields -1.3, 55.6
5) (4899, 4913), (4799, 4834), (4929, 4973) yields -0.5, 60.3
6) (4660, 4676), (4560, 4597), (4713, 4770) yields 0.2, 59.8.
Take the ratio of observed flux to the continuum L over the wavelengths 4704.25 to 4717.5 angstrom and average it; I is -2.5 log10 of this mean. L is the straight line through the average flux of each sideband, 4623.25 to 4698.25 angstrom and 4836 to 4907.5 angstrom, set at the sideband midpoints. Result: 0.06 mag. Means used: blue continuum 59.3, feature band 56.3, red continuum 59.4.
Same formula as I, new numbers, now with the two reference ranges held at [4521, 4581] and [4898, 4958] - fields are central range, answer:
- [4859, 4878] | 0.07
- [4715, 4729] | -0.03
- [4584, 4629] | -0.02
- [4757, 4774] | -0.01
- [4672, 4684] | -0.06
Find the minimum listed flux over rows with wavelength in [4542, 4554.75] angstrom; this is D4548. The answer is 53.04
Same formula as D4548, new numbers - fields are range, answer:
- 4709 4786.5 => 51.33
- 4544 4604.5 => 45.04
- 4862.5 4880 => 46.28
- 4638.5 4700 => 40.45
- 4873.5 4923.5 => 44.16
